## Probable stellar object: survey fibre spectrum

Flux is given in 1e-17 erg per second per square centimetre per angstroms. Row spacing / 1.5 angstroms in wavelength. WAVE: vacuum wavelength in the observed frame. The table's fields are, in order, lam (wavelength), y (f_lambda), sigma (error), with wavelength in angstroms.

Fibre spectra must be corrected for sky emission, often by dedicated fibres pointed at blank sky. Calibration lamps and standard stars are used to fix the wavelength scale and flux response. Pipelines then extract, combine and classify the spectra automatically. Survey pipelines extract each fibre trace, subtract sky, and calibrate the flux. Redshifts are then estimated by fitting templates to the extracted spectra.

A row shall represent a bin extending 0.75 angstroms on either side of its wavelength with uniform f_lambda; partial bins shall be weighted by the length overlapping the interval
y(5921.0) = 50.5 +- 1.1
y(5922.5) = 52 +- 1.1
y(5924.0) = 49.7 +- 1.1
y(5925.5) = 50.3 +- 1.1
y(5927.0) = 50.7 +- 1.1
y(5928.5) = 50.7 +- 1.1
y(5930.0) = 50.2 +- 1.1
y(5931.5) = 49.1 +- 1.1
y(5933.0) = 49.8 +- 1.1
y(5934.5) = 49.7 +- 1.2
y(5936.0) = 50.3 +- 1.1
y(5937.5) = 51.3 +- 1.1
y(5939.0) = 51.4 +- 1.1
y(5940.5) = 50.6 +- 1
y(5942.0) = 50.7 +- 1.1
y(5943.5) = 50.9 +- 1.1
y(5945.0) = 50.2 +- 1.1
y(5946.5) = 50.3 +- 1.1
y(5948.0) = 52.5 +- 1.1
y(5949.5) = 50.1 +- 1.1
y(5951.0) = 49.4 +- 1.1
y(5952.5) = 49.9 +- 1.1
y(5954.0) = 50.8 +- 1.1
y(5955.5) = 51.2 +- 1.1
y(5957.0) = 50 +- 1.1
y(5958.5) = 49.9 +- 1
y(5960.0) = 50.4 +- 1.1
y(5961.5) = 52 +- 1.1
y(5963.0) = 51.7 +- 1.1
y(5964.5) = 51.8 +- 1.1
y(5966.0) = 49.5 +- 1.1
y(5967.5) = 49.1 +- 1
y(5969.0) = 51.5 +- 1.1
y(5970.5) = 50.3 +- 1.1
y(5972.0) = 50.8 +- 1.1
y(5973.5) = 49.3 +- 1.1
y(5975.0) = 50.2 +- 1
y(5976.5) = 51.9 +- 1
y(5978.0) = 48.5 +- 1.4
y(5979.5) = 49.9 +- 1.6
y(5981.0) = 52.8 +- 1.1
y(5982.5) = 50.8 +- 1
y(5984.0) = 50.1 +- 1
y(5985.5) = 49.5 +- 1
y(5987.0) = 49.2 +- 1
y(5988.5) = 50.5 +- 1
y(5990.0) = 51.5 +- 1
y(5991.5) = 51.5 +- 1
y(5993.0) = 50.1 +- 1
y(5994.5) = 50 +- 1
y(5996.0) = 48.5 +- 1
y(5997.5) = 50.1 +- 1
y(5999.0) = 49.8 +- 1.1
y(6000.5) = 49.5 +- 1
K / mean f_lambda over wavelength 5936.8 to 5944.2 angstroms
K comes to 51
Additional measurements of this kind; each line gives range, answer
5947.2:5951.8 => 50.7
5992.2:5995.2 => 50.1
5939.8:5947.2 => 50.5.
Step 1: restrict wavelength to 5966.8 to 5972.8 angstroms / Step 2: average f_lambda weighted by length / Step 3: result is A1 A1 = 50.4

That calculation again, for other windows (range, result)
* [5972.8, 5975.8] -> 49.8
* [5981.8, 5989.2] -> 50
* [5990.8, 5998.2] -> 50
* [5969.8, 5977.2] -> 50.5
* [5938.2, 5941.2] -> 51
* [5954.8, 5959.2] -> 50.4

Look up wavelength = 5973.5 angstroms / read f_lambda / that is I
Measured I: 49.3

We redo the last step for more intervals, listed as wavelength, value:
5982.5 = 50.8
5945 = 50.2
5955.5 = 51.2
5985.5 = 49.5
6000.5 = 49.5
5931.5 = 49.1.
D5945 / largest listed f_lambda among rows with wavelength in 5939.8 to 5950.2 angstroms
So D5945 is 52.5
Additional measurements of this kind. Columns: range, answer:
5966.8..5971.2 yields 51.5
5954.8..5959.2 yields 51.2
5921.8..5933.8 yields 52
